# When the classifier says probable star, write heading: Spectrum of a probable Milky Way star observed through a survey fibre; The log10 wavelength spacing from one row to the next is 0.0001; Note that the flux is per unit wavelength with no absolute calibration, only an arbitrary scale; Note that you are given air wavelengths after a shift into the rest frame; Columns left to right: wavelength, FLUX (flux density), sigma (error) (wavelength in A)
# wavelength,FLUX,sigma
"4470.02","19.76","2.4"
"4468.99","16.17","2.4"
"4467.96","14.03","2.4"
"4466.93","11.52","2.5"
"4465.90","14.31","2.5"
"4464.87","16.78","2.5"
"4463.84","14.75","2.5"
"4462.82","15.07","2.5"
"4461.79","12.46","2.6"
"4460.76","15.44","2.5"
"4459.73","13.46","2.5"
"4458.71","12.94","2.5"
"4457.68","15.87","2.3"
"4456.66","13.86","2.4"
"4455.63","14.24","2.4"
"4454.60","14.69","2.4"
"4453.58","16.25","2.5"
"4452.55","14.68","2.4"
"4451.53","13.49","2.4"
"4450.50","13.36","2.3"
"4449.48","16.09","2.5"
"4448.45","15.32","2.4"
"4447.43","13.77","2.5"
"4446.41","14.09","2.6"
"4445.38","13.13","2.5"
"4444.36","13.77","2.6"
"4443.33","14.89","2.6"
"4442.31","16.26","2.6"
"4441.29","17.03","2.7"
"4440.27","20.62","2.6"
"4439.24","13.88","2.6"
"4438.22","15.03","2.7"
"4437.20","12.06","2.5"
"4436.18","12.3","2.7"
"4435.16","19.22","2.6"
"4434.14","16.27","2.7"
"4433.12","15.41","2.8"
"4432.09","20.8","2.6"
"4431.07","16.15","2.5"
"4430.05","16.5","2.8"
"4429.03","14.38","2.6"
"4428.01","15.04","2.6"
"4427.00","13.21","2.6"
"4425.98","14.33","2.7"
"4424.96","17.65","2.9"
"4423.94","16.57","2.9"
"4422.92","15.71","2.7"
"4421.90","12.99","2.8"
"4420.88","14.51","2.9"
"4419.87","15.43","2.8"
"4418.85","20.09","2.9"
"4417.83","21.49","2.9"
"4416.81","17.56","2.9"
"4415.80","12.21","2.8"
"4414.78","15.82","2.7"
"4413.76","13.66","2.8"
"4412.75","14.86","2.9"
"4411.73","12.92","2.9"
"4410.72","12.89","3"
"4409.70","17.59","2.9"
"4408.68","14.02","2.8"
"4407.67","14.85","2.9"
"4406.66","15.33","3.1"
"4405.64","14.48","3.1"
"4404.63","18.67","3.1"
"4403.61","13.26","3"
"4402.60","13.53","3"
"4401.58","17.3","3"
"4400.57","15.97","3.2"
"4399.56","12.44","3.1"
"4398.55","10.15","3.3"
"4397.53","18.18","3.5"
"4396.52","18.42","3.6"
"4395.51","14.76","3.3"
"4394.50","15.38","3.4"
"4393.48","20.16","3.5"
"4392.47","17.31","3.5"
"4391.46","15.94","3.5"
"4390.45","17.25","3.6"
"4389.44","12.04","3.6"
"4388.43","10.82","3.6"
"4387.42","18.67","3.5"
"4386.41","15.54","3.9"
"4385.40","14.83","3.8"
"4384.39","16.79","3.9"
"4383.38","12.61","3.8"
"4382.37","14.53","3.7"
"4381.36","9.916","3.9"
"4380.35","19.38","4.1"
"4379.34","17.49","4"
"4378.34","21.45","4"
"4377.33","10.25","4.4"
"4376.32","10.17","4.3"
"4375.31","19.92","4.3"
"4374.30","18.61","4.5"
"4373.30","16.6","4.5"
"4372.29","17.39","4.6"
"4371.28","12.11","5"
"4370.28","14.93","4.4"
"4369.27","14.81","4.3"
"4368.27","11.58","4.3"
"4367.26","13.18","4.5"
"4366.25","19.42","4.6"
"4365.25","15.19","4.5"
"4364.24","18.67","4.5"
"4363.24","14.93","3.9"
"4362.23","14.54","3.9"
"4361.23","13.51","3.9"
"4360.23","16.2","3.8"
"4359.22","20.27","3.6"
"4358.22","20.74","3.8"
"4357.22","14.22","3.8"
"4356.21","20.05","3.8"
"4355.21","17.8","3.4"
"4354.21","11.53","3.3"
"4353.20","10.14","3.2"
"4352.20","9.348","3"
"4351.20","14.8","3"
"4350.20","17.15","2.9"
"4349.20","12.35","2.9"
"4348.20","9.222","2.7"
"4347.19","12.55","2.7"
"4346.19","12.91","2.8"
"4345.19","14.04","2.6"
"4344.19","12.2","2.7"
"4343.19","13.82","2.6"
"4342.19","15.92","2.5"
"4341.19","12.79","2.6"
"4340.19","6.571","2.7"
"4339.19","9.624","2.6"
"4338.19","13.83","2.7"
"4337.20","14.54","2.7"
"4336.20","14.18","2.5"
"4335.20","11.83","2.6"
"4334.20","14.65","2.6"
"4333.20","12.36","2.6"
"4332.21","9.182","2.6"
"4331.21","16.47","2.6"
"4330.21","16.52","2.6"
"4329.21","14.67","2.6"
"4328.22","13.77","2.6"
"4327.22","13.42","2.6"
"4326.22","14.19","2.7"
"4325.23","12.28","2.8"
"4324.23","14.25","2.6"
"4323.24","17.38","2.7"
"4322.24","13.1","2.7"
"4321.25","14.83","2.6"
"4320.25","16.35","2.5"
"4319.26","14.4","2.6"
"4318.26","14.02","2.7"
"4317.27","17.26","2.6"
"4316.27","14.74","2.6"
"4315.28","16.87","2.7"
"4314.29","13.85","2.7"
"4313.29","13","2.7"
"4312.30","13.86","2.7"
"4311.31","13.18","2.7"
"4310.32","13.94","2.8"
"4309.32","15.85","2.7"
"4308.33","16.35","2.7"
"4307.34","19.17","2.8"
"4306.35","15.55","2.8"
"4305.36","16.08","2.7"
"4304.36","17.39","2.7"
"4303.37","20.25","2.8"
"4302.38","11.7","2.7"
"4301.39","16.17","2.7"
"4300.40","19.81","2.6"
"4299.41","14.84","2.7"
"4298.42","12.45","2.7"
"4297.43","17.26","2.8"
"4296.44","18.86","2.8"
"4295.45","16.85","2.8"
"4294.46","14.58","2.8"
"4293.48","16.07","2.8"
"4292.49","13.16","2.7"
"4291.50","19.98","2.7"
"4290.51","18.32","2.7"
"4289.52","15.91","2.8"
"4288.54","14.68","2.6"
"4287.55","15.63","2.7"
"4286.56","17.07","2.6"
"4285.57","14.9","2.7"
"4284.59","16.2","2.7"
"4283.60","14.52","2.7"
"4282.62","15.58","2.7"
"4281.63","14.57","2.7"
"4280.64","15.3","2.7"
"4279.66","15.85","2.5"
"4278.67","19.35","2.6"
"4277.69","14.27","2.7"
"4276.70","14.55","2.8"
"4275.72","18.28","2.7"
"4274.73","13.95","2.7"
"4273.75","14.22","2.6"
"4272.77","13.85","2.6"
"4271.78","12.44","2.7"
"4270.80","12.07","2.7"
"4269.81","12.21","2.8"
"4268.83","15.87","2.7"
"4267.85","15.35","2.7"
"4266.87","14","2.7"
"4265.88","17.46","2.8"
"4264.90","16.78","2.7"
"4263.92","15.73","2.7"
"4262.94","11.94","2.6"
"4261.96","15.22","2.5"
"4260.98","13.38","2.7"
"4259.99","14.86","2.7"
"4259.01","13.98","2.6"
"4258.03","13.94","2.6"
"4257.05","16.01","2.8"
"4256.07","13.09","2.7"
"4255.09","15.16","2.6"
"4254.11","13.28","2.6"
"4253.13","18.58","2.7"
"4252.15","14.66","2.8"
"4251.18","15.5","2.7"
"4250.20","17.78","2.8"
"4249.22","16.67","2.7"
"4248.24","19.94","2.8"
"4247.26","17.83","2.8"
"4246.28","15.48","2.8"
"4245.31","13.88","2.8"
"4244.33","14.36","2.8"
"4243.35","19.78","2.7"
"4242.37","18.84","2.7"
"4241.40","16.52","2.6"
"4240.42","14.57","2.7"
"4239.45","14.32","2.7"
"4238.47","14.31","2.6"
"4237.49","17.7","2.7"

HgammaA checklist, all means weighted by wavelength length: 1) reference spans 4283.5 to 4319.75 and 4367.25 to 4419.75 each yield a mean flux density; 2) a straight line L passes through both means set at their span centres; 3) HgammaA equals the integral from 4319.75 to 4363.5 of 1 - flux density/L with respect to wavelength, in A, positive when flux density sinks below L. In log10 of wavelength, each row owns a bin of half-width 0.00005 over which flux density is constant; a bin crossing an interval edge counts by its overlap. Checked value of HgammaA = 4.6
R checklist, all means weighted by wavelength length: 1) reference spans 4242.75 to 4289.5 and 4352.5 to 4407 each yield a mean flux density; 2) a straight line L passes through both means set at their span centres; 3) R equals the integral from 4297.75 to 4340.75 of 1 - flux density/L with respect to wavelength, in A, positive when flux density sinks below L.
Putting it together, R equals 2.5 A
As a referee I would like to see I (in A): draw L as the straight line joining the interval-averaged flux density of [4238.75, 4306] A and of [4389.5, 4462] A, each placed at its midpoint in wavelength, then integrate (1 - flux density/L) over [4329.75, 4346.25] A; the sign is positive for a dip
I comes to 2.65 A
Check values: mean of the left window 15.6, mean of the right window 15.3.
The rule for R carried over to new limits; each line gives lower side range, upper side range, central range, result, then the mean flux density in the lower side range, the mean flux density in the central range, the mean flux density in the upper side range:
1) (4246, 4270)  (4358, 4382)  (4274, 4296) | -0.51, 15.4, 15.9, 15.8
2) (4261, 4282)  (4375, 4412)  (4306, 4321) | -0.20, 14.9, 15.2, 15.3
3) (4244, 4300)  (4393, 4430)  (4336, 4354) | 3.41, 15.4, 12.5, 15.4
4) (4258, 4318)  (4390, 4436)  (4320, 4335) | 1.35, 15.4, 14.1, 15.8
